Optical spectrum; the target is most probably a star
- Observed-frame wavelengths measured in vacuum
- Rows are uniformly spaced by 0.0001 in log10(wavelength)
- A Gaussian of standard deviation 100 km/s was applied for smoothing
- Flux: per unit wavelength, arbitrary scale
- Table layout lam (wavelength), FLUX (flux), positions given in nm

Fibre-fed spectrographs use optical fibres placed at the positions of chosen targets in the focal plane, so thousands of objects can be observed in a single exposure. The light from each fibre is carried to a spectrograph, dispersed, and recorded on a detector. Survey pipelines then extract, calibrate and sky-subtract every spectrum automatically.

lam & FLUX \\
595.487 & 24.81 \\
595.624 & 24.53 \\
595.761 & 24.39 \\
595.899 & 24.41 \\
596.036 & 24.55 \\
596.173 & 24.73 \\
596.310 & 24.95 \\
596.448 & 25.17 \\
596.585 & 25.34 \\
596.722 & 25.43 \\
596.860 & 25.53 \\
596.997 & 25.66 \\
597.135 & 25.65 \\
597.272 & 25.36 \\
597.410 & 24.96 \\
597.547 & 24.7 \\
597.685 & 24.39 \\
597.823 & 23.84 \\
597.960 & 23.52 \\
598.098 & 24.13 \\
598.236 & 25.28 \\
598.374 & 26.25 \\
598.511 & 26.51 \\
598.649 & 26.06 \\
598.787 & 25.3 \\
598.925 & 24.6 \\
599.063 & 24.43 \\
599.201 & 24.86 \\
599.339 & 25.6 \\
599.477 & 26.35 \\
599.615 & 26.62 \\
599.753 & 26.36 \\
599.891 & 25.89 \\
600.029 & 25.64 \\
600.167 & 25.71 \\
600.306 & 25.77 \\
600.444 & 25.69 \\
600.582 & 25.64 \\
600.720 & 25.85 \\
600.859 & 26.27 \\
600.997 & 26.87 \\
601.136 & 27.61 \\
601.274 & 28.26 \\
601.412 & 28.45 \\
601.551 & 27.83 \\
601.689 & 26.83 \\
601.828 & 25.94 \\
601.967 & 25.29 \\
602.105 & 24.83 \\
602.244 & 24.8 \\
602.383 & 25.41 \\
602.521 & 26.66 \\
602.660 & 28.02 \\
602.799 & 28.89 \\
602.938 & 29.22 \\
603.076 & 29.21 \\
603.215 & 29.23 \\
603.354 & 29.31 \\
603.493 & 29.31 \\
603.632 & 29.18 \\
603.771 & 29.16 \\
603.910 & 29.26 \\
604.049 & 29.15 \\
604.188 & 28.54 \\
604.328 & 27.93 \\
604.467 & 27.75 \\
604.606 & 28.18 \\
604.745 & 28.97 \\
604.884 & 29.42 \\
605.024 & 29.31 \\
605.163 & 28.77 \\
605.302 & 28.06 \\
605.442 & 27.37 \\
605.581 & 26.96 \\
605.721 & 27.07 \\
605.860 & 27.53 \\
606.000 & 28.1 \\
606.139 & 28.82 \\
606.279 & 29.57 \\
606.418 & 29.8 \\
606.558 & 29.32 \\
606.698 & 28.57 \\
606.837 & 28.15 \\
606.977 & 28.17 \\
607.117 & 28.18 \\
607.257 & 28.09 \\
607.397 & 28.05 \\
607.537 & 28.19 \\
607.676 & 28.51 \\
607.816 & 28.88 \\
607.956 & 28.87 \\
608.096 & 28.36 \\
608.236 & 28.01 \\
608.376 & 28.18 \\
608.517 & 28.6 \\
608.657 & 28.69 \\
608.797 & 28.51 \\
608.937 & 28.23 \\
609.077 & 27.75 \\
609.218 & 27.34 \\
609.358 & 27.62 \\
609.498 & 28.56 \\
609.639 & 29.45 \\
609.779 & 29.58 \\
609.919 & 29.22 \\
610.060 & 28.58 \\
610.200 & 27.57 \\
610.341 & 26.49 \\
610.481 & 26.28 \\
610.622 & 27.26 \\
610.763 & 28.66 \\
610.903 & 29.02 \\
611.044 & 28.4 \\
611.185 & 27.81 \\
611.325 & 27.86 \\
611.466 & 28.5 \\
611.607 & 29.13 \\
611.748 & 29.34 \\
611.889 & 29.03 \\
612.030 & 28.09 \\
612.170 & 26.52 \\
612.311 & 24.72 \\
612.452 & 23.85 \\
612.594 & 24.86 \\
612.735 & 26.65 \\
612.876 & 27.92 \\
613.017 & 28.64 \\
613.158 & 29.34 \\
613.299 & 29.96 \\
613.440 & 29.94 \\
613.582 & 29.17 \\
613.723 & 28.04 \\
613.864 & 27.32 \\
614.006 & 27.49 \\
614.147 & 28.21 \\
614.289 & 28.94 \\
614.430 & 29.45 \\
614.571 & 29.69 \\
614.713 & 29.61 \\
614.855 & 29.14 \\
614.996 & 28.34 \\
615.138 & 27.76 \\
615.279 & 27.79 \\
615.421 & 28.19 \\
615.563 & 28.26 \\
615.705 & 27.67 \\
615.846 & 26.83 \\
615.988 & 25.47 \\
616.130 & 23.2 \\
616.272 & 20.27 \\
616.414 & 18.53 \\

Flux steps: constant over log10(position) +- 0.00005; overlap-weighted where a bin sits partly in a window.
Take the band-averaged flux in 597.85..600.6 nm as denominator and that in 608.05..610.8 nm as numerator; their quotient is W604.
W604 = 1.10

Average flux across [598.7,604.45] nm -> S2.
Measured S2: 27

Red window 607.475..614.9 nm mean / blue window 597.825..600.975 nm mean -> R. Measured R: 1.10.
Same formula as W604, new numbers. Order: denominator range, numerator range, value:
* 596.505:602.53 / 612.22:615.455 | 1.09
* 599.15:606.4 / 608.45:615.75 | 1.02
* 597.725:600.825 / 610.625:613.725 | 1.10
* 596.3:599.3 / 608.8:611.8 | 1.12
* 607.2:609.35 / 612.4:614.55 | 0.99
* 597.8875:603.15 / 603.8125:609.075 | 1.08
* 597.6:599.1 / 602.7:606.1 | 1.15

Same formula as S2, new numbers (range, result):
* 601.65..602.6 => 25.7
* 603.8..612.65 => 28.2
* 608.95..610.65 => 28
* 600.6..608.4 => 28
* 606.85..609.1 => 28.3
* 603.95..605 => 28.6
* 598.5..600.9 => 25.7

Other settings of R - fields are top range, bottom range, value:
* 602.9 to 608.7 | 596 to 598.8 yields 1.14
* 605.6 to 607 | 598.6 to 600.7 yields 1.11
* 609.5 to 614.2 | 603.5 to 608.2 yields 0.98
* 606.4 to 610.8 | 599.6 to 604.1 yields 1.04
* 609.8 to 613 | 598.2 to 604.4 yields 1.03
